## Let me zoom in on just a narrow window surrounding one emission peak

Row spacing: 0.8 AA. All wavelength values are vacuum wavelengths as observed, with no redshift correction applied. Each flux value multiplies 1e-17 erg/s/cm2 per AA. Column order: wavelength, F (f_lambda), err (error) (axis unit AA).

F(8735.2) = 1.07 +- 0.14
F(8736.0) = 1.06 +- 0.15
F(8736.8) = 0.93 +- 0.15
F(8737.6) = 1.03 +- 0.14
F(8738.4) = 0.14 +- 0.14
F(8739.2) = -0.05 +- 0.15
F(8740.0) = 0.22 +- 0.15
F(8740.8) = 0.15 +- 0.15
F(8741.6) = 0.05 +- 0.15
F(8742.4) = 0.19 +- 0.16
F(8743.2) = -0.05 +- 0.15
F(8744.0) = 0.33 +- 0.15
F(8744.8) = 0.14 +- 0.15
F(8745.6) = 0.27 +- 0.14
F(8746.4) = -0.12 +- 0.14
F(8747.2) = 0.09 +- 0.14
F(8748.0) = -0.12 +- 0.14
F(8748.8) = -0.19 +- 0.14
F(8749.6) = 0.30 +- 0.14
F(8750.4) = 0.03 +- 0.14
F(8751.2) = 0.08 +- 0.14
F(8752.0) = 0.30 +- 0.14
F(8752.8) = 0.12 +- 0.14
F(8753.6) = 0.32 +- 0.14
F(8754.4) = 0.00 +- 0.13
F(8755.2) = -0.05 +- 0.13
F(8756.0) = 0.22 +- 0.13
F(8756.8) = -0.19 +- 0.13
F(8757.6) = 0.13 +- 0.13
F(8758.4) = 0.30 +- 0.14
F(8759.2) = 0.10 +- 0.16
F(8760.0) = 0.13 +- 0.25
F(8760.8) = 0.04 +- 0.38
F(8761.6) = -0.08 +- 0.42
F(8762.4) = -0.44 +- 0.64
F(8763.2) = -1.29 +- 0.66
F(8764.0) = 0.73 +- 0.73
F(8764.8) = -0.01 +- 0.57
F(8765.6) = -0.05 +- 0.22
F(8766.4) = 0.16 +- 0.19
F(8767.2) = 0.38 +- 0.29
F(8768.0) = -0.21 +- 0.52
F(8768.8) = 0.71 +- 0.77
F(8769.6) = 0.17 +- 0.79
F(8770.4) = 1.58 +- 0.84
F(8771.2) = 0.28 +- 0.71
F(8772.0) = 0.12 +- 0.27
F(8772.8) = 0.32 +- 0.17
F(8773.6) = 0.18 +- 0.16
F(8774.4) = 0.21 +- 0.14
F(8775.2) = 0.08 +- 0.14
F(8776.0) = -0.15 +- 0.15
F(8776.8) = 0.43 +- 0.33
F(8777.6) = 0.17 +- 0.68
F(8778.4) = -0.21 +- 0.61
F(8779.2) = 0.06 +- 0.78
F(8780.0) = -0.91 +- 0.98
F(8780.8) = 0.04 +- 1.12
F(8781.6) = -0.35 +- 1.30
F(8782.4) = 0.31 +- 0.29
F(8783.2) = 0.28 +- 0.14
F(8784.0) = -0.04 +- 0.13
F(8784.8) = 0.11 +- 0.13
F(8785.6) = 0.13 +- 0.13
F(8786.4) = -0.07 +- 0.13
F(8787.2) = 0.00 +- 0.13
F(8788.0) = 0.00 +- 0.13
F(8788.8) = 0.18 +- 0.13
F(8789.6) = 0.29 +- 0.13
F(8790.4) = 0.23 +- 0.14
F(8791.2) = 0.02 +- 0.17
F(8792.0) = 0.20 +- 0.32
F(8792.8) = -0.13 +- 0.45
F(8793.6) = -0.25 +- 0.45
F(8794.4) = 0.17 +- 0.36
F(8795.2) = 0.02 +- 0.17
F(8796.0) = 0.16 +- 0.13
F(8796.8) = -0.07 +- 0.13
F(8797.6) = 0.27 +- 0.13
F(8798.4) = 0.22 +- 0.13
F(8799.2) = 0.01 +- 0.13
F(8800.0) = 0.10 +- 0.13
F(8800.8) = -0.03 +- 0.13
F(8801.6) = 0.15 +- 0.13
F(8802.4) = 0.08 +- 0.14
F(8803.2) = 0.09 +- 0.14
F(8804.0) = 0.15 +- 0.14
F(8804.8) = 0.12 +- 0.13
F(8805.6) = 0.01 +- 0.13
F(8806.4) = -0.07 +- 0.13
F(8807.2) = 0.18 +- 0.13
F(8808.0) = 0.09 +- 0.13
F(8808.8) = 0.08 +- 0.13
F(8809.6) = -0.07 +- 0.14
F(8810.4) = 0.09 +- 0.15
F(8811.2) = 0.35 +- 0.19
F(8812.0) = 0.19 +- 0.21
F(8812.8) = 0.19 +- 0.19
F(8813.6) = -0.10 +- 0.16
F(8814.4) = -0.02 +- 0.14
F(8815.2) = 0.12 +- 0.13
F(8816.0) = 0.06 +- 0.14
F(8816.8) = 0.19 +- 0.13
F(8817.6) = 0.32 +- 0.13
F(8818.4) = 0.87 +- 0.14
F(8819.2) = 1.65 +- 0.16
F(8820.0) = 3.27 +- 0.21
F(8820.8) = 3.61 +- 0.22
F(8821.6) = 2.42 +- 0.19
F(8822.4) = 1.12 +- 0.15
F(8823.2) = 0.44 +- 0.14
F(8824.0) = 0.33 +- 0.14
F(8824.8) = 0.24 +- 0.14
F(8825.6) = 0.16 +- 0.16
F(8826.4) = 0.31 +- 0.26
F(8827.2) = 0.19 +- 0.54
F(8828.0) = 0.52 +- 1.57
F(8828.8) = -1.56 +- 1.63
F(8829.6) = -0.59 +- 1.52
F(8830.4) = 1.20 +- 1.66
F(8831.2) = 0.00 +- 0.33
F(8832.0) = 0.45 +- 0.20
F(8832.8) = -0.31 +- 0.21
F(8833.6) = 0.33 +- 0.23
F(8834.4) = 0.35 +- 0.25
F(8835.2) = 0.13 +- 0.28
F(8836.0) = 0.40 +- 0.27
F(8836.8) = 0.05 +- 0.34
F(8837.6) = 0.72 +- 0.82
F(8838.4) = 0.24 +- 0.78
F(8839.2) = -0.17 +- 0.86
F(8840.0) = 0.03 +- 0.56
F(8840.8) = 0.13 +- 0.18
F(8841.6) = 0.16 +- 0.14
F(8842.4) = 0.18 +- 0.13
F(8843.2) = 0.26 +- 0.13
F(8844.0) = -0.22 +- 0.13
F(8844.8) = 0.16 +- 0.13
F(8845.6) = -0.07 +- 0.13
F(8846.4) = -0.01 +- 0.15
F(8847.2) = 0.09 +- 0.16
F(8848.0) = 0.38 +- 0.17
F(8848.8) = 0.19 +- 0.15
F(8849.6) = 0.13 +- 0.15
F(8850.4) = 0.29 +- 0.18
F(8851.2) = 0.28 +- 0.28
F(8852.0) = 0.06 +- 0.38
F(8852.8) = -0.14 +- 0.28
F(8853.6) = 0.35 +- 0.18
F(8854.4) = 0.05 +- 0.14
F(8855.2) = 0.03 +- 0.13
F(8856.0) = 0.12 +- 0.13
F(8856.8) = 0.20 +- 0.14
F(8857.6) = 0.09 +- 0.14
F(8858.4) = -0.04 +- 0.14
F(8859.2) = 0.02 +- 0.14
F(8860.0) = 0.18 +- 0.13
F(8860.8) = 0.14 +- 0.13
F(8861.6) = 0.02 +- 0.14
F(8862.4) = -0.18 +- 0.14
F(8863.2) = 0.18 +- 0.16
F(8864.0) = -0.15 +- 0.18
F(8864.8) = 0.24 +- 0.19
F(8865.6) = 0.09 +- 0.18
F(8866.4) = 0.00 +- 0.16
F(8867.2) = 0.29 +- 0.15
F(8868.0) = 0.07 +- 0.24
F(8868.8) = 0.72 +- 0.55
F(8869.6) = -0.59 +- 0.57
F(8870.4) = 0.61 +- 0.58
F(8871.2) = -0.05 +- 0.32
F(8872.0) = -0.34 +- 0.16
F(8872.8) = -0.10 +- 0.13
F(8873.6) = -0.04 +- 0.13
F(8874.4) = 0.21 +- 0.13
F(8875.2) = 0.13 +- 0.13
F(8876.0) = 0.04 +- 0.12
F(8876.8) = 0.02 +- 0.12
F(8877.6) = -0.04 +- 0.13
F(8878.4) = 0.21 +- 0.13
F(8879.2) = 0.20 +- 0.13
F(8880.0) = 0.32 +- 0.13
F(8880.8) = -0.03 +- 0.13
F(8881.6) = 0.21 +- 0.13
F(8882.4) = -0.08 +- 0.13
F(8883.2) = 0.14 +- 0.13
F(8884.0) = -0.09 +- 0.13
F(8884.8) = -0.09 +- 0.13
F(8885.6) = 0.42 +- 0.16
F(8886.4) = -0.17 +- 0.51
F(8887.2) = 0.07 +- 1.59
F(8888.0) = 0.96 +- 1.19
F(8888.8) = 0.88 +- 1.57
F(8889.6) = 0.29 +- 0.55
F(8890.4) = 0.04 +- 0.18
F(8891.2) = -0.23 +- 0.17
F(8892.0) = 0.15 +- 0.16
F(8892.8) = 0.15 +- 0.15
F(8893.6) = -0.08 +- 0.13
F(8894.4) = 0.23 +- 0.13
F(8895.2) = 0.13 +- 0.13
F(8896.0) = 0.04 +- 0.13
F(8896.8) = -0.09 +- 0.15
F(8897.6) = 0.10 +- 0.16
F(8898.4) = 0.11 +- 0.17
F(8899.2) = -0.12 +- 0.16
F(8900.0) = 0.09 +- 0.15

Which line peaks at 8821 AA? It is [O III] 5007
